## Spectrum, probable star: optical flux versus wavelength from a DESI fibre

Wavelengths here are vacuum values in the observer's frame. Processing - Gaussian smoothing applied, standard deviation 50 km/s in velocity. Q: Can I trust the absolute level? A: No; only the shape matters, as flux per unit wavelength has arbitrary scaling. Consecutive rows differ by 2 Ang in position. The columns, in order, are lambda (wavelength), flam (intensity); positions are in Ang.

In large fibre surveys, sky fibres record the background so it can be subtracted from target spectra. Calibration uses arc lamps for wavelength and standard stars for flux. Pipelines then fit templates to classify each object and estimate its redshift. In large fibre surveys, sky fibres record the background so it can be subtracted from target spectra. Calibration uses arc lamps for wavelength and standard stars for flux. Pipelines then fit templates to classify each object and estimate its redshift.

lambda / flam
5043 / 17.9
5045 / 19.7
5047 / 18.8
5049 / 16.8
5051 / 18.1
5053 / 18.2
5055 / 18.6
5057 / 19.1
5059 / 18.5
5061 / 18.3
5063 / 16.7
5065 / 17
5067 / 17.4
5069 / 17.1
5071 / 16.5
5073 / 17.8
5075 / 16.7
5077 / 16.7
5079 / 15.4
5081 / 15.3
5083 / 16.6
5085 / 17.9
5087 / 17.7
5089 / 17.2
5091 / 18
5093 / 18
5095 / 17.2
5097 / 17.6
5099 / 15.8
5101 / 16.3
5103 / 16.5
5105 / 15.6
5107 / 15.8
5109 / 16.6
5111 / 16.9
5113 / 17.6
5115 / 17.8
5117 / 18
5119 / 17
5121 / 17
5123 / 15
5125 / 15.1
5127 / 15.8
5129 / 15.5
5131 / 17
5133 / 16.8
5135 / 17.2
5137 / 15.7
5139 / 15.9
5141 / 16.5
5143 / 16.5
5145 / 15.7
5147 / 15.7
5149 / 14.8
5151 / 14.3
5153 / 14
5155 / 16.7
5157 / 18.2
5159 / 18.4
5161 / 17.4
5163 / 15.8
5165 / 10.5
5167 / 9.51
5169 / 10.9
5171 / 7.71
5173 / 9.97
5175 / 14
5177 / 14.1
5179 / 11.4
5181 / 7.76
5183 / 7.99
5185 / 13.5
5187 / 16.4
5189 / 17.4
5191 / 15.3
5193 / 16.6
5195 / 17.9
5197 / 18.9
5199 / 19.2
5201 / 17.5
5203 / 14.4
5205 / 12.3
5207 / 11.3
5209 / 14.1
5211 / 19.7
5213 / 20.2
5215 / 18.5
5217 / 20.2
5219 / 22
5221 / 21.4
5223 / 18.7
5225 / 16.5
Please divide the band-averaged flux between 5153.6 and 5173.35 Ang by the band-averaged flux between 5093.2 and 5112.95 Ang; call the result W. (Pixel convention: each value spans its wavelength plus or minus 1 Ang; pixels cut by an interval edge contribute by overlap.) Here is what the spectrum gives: 0.82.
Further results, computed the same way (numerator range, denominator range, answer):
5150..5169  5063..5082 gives 0.89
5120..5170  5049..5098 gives 0.89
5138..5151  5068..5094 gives 0.93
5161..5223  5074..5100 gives 0.88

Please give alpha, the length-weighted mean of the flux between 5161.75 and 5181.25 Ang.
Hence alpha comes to 11.4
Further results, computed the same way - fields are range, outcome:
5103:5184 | 14.9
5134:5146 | 16.2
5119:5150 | 16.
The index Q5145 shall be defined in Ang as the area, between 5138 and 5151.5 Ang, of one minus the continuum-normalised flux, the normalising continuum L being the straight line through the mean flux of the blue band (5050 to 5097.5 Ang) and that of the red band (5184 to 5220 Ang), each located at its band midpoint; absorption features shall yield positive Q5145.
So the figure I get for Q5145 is 1.2 Ang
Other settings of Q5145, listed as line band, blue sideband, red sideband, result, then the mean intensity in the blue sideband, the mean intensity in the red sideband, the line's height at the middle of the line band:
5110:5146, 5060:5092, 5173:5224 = 0.1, 17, 15.9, 16.5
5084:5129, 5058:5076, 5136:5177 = -2.1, 17.3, 14.4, 16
